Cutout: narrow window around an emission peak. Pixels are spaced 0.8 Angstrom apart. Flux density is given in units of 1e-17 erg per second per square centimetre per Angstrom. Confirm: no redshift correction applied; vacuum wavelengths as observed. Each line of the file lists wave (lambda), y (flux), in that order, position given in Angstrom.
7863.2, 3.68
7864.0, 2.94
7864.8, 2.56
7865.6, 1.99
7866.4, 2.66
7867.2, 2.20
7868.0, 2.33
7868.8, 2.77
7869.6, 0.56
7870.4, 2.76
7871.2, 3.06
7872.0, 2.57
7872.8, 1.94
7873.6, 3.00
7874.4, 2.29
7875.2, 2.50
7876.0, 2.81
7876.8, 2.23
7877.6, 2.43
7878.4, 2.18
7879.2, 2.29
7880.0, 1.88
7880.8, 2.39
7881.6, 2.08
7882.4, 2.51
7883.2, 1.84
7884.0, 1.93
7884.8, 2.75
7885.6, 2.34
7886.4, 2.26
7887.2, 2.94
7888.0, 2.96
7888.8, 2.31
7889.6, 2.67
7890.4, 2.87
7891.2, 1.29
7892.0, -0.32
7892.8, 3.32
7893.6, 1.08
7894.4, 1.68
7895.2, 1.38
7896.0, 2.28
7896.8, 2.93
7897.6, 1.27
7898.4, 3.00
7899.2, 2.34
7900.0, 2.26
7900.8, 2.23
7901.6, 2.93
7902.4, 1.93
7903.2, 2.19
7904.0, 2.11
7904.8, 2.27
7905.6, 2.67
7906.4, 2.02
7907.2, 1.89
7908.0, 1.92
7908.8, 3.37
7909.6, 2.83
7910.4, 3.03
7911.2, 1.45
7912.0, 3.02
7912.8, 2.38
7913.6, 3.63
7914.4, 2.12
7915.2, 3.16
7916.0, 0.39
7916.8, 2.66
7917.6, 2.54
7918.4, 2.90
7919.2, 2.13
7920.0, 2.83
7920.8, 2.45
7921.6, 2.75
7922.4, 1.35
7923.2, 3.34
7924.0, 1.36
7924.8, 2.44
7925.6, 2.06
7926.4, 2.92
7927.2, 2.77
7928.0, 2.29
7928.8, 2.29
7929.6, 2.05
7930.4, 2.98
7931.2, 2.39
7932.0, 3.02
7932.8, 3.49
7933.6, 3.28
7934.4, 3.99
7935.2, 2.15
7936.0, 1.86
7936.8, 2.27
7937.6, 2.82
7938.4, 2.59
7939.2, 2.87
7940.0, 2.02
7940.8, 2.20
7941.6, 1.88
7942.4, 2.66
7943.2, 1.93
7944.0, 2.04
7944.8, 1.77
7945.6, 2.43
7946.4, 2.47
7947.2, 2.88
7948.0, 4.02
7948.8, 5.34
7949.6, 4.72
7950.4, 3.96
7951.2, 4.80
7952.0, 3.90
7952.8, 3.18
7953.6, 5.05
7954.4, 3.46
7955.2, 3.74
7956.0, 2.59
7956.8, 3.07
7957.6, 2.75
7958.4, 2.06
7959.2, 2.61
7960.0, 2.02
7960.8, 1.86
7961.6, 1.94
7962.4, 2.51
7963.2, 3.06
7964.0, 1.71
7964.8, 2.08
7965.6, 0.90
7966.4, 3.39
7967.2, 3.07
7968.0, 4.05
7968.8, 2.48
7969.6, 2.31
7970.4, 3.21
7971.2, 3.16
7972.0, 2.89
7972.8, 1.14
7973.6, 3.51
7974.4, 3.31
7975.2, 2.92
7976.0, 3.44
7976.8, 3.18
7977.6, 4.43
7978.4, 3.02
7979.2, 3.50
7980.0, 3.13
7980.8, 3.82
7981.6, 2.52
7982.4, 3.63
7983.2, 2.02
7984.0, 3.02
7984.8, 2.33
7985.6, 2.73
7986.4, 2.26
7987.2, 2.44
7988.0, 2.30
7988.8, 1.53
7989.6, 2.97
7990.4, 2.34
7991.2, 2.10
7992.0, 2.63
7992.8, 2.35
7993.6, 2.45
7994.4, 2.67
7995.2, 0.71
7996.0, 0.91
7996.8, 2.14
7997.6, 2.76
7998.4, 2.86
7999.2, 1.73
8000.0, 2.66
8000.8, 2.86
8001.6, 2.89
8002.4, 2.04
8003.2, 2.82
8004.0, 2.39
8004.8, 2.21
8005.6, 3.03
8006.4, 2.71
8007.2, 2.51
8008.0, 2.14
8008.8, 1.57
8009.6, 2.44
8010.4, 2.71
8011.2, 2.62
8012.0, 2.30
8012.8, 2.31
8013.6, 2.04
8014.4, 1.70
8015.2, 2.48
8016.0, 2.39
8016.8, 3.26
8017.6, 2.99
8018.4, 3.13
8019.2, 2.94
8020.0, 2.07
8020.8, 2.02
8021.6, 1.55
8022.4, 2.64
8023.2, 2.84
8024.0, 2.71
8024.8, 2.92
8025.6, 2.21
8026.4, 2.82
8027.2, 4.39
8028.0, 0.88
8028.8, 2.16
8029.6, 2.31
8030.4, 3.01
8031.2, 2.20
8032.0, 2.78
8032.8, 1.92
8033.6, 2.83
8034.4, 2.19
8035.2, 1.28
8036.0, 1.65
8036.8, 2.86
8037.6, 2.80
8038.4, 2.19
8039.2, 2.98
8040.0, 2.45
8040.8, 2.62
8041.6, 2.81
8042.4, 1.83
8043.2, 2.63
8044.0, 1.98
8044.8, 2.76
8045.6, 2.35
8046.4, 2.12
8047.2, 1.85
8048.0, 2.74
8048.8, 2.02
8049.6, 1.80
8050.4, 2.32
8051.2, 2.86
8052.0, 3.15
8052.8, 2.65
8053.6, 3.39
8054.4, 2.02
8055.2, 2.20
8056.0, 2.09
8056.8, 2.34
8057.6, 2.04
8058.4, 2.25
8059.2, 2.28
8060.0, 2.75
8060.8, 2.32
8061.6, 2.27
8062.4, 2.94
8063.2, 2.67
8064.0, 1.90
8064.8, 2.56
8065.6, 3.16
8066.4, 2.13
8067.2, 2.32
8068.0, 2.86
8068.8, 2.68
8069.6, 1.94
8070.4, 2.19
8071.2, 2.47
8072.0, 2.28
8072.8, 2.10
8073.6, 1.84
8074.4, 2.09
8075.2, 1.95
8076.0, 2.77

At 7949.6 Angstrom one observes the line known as H-alpha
